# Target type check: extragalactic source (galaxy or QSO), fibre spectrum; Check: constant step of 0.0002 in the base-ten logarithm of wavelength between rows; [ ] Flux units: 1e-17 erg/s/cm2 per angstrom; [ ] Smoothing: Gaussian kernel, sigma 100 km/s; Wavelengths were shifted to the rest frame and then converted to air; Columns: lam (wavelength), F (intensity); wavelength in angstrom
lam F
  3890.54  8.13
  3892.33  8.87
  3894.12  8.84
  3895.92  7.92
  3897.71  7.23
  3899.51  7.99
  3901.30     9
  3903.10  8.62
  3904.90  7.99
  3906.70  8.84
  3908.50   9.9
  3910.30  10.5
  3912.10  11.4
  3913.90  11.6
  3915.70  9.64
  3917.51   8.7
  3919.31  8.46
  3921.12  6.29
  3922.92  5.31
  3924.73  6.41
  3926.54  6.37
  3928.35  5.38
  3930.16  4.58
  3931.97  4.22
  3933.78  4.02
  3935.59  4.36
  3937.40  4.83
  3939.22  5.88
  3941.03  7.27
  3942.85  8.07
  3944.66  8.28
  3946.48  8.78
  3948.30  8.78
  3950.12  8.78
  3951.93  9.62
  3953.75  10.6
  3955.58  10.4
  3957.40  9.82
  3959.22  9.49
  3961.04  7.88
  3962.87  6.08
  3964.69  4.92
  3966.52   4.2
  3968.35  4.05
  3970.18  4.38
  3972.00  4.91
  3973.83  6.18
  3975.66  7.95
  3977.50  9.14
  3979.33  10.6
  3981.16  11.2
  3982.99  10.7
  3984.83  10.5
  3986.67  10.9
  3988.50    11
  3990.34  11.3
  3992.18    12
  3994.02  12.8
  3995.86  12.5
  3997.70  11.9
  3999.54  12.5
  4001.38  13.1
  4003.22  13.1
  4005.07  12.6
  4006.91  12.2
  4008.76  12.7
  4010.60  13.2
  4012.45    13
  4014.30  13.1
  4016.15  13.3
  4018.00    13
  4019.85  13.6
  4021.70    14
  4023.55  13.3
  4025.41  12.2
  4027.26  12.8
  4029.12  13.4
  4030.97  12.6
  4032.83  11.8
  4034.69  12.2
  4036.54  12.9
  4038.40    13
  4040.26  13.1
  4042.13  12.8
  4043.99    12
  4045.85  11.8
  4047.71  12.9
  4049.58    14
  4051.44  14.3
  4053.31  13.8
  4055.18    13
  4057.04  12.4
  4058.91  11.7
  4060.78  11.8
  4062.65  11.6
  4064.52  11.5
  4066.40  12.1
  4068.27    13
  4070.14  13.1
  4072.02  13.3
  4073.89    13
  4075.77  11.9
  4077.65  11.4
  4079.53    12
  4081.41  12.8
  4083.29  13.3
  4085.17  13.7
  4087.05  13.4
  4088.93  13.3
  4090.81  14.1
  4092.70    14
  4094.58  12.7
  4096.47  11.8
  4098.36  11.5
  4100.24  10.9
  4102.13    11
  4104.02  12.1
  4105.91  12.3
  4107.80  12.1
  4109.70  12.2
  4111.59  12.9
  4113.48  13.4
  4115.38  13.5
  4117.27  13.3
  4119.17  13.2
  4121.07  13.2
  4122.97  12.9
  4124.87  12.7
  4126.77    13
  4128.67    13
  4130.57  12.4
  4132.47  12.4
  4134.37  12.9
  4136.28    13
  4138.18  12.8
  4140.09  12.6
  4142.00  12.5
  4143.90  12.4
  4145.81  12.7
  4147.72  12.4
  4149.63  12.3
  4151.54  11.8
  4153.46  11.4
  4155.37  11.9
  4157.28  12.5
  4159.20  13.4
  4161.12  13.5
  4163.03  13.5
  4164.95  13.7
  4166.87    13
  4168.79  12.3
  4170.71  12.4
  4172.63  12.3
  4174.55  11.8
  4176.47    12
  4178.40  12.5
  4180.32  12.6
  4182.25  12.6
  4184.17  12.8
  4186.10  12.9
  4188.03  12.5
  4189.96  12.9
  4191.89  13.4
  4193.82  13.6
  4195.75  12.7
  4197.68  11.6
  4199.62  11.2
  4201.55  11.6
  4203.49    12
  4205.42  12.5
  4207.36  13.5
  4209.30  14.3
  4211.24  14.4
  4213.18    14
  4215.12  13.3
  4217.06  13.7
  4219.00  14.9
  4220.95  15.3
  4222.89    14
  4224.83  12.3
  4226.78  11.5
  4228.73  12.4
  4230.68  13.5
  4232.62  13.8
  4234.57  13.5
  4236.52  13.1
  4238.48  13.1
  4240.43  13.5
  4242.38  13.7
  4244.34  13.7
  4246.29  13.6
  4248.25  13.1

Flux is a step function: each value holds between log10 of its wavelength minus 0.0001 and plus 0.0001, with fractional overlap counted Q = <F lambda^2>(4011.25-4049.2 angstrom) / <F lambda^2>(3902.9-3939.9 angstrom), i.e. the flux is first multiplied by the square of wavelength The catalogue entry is 1.9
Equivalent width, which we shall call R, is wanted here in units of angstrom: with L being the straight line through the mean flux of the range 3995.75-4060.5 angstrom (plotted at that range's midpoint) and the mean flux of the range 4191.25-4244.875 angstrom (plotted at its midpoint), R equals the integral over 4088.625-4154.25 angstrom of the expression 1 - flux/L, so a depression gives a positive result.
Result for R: 2.2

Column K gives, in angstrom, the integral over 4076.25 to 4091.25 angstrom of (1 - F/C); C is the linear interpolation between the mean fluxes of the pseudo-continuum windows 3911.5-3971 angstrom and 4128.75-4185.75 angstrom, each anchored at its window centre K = -3.0 angstrom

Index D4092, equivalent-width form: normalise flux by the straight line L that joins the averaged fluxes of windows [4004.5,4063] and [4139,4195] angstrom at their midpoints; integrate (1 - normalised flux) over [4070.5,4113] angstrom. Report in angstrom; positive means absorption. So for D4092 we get 0.65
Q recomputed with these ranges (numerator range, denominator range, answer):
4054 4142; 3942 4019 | 1.33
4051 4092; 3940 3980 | 1.75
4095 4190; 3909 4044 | 1.38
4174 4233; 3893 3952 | 1.95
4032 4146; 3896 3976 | 1.84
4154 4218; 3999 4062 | 1.07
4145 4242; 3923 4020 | 1.57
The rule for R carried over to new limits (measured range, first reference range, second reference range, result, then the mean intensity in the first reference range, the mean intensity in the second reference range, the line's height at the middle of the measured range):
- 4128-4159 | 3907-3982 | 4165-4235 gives -1.9 angstrom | 7.55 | 12.9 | 11.7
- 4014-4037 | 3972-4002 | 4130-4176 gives -3.7 angstrom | 10.7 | 12.6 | 11.1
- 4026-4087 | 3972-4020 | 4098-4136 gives -3.1 angstrom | 11.5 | 12.6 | 12.1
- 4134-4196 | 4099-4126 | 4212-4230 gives 1.7 angstrom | 12.5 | 13.5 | 13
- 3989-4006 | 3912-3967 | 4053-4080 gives -4.8 angstrom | 7.4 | 12.3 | 9.66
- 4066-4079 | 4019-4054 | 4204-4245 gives 0.5 angstrom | 13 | 13.5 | 13.1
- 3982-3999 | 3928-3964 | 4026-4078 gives -3.4 angstrom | 7.38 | 12.6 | 9.58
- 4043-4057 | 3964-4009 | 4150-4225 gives -2.9 angstrom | 9.88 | 12.9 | 10.8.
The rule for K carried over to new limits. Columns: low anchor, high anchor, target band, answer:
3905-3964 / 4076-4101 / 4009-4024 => -4.1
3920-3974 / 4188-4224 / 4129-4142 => -1.4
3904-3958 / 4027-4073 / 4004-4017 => -2.1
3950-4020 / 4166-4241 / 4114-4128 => -1.4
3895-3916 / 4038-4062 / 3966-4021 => 3.3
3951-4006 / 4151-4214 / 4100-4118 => -1.3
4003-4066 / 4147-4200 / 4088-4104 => 0.4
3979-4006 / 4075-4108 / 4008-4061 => -3.6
